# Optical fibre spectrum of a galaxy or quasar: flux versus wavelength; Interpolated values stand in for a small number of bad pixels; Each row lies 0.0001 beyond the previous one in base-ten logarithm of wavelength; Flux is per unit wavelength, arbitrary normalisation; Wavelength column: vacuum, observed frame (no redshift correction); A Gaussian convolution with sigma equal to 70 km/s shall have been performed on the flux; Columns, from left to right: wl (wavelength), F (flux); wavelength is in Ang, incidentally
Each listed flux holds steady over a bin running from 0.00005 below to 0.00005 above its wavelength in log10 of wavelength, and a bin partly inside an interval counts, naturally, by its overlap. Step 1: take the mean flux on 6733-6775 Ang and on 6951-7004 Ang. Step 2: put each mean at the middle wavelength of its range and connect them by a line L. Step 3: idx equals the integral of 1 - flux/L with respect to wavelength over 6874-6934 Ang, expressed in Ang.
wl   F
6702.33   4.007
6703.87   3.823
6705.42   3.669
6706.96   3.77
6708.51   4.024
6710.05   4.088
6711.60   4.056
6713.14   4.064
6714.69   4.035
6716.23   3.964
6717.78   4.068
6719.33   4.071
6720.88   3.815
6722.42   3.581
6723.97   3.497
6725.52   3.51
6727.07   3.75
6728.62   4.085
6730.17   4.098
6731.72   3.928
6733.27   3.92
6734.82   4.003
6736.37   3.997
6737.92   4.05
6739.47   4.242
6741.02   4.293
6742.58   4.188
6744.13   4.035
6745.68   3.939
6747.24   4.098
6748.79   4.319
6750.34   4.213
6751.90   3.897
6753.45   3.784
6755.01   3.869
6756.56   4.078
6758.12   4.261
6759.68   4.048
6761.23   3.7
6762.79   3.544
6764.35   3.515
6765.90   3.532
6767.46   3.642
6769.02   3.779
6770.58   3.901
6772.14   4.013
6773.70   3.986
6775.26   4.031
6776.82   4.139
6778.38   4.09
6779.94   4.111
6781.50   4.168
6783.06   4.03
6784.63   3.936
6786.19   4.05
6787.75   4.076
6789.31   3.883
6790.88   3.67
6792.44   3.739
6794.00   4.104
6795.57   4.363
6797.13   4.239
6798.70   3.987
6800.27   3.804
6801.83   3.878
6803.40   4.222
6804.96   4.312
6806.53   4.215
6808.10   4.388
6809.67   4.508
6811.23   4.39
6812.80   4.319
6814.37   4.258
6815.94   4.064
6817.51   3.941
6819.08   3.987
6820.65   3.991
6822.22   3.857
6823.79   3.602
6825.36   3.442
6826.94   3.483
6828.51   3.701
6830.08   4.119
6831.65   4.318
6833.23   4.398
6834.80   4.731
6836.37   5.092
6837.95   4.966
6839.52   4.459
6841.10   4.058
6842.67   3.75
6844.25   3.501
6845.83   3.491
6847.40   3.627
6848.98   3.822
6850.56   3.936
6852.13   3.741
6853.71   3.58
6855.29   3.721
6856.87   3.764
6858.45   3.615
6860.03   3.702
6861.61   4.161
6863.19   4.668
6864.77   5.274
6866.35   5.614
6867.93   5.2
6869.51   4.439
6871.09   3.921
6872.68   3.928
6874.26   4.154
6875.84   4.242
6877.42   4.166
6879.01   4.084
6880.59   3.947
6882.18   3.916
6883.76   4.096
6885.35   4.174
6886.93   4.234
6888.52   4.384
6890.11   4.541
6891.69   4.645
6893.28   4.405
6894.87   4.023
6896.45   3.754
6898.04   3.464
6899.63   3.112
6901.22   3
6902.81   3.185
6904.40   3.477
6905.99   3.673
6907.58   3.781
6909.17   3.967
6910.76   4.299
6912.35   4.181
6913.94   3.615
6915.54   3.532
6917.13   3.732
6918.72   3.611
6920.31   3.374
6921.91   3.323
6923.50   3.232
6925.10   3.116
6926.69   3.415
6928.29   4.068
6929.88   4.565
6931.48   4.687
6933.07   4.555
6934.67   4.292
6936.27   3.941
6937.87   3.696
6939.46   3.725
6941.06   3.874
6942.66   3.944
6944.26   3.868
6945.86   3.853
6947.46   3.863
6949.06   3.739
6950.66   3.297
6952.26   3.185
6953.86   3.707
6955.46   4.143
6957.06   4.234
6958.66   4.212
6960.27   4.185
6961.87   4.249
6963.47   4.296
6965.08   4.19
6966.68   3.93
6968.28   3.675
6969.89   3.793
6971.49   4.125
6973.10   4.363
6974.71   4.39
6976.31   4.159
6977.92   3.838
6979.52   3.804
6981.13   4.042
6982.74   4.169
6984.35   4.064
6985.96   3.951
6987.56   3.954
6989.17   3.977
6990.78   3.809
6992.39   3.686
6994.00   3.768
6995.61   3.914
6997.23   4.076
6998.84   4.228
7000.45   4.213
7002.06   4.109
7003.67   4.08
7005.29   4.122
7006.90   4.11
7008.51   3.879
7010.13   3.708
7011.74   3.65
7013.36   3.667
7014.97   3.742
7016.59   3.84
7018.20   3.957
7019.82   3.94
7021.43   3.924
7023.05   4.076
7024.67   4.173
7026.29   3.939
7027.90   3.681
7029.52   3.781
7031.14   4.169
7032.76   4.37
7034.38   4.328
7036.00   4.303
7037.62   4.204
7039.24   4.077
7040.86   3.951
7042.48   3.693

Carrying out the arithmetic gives 1.6 Ang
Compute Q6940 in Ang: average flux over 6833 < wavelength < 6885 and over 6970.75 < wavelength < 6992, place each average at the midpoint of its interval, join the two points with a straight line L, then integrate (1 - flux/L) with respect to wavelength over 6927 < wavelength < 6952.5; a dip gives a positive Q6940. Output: 0.8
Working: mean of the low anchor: 4.17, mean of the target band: 3.95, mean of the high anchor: 4.04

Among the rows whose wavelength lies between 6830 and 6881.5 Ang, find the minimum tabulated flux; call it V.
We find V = 3.491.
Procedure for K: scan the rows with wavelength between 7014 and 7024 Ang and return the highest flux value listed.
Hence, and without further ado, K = 4.076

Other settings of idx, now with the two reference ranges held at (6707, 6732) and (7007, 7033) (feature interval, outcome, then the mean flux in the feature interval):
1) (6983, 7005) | -0.5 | 3.99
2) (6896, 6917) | 1.5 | 3.62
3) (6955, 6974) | -1.0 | 4.12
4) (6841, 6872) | -1.4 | 4.08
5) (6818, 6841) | -1.4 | 4.15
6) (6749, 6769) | 0.3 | 3.85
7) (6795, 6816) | -1.7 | 4.21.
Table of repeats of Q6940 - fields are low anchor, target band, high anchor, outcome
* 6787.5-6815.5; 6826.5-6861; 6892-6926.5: -0.5 Ang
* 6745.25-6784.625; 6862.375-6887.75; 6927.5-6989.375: -2.5 Ang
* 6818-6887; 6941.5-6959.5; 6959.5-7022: 0.9 Ang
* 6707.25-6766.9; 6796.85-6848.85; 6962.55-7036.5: -1.6 Ang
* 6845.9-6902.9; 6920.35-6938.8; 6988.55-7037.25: 0.7 Ang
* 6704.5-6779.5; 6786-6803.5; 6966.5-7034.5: -0.2 Ang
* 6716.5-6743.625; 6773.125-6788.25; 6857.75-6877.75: 0.2 Ang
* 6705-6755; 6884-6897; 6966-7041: -0.9 Ang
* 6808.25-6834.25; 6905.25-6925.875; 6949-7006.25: 1.9 Ang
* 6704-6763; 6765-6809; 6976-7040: -0.5 Ang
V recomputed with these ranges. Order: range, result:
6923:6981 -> 3.116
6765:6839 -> 3.442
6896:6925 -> 3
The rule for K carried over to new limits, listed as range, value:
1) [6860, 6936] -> 5.614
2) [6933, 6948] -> 4.555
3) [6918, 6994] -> 4.687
